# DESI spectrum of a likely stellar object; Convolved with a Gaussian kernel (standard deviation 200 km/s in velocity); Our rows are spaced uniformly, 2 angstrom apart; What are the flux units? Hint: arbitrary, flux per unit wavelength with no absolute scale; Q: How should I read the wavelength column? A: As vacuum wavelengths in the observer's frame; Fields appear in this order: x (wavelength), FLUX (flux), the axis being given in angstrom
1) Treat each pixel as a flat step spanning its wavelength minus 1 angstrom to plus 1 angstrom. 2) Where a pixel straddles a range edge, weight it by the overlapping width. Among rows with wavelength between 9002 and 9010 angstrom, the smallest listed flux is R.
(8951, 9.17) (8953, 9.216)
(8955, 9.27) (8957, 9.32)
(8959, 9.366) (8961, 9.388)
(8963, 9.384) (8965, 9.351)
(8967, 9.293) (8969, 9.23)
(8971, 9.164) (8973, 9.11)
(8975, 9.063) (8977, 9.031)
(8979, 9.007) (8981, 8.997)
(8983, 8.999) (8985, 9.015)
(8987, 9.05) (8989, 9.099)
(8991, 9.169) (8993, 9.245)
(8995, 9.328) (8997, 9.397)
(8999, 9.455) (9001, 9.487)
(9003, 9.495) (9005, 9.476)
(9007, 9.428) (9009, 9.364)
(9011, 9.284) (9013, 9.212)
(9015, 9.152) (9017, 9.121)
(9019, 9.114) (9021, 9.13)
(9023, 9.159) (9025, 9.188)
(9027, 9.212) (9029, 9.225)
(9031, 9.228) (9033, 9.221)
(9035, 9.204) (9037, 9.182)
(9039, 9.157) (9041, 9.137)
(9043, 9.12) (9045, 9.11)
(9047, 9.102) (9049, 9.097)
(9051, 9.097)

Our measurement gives 9.364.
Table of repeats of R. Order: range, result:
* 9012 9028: 9.114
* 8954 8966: 9.27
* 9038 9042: 9.137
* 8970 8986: 8.997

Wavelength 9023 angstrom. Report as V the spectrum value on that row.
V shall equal 9.159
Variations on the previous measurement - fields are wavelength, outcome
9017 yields 9.121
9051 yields 9.097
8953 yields 9.216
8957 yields 9.32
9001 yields 9.487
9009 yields 9.364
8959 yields 9.366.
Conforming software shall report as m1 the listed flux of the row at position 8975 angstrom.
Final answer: 9.063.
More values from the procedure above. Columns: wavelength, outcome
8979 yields 9.007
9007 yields 9.428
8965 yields 9.351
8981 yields 8.997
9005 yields 9.476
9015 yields 9.152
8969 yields 9.23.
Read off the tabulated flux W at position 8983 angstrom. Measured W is 8.999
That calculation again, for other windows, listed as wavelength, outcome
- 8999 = 9.455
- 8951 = 9.17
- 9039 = 9.157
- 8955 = 9.27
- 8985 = 9.015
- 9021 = 9.13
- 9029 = 9.225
